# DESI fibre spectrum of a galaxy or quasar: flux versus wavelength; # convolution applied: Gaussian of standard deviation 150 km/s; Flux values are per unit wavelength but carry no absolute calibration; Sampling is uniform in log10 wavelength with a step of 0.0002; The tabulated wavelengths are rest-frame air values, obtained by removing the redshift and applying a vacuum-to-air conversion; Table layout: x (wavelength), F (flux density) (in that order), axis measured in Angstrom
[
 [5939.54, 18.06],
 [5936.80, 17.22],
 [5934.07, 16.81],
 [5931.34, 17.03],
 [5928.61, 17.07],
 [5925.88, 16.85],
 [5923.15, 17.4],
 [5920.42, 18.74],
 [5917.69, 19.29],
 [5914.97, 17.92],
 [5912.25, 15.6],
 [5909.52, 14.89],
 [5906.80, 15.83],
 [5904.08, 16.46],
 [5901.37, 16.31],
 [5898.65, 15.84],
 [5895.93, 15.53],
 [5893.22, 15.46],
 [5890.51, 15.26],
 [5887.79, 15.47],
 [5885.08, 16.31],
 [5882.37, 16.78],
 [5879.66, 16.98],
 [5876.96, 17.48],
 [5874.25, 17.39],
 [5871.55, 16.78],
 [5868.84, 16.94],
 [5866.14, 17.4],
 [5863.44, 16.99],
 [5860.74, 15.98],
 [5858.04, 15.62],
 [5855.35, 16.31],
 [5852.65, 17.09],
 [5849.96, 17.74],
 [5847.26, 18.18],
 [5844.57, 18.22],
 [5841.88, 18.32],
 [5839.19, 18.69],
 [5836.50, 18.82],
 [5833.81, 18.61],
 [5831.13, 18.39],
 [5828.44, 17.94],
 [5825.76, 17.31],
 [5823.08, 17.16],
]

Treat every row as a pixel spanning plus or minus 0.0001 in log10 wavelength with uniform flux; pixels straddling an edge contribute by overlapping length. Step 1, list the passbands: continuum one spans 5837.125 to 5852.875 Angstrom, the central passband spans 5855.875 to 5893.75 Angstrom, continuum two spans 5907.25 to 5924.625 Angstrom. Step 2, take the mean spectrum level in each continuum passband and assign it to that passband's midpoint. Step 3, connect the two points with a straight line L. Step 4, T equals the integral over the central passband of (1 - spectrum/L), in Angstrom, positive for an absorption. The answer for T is 2.7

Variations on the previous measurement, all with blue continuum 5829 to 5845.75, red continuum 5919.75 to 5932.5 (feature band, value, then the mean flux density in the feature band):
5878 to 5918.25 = 3.4 Angstrom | 16.2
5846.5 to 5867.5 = 1.6 Angstrom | 16.9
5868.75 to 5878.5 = 0.5 Angstrom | 17.2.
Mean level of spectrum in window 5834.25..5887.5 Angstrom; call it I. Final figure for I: 17.2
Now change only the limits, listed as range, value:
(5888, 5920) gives 16.3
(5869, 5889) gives 16.8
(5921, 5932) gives 17.2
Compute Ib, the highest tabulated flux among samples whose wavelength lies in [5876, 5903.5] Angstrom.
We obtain 17.48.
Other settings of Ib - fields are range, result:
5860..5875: 17.4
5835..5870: 18.82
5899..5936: 19.29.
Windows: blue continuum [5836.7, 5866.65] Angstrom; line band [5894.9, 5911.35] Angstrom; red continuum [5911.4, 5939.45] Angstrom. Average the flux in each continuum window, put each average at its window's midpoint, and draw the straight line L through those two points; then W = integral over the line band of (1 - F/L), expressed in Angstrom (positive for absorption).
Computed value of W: 1.5 Angstrom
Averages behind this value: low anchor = 17.4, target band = 15.8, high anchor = 17.5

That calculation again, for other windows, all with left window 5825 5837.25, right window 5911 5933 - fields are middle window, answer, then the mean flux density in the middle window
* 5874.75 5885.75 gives 0.5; 17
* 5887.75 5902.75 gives 1.7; 15.7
